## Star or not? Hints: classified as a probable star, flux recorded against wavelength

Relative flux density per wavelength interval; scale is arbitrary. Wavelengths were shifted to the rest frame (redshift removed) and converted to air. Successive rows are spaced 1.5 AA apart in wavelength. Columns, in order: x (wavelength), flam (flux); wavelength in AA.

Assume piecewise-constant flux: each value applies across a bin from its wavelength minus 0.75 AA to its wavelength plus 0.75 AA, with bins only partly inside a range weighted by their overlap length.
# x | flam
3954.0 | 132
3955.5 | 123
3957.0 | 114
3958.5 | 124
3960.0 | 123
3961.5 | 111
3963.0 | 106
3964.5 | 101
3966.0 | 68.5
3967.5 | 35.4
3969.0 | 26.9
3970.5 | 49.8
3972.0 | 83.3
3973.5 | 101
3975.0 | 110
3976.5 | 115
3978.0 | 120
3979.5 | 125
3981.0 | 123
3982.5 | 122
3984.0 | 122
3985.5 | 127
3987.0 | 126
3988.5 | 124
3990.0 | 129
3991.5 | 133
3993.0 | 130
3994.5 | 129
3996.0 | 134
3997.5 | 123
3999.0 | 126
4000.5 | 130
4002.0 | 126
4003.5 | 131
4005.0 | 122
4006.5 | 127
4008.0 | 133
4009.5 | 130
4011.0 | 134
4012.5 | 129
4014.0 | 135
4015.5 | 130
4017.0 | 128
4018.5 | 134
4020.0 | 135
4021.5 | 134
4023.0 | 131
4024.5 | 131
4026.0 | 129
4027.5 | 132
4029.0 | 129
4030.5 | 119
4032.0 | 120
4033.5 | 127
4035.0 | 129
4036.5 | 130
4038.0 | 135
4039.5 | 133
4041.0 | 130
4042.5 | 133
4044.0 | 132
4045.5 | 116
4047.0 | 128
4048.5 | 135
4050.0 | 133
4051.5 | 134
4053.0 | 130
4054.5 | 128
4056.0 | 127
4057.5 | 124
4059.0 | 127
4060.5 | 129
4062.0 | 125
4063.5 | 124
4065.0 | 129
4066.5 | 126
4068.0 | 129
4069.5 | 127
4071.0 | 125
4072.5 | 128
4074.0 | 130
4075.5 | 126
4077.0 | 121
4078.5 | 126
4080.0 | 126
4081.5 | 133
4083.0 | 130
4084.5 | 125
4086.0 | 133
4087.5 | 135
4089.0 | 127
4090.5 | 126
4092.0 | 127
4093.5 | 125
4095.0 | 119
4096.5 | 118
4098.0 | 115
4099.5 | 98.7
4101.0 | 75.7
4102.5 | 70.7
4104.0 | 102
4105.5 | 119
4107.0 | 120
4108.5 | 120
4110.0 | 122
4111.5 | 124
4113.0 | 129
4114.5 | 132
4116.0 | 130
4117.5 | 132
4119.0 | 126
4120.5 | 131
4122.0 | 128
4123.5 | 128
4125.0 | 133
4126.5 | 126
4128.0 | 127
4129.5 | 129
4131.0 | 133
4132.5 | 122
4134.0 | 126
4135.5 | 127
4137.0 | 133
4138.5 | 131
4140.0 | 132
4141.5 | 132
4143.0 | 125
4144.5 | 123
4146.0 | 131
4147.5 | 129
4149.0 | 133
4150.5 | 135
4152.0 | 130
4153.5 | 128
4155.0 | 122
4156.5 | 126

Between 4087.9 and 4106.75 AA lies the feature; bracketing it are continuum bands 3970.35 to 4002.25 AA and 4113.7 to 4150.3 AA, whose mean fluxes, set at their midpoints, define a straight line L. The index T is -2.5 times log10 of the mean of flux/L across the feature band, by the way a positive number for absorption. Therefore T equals 0.15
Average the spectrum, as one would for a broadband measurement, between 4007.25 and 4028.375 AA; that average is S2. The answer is 132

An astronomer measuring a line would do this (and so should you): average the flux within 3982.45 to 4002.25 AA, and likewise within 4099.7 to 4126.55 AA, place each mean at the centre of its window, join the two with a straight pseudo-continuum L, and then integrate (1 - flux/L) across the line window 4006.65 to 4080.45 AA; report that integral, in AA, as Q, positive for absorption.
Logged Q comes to -3.1 AA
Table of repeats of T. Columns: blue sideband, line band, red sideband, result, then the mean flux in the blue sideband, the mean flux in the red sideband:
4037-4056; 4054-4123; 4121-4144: 0.058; 130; 129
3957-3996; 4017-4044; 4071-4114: -0.152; 107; 120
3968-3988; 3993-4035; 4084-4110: -0.206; 103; 115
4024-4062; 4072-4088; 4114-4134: 0.004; 129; 129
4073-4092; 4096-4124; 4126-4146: 0.101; 128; 128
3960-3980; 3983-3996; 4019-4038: -0.237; 89.5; 129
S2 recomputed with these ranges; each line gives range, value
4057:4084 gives 127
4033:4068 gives 129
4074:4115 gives 120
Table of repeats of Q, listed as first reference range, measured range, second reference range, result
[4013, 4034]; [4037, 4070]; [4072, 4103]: -0.97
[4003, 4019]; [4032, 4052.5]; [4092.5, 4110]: -1.23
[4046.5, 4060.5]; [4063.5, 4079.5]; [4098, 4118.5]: -0.29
